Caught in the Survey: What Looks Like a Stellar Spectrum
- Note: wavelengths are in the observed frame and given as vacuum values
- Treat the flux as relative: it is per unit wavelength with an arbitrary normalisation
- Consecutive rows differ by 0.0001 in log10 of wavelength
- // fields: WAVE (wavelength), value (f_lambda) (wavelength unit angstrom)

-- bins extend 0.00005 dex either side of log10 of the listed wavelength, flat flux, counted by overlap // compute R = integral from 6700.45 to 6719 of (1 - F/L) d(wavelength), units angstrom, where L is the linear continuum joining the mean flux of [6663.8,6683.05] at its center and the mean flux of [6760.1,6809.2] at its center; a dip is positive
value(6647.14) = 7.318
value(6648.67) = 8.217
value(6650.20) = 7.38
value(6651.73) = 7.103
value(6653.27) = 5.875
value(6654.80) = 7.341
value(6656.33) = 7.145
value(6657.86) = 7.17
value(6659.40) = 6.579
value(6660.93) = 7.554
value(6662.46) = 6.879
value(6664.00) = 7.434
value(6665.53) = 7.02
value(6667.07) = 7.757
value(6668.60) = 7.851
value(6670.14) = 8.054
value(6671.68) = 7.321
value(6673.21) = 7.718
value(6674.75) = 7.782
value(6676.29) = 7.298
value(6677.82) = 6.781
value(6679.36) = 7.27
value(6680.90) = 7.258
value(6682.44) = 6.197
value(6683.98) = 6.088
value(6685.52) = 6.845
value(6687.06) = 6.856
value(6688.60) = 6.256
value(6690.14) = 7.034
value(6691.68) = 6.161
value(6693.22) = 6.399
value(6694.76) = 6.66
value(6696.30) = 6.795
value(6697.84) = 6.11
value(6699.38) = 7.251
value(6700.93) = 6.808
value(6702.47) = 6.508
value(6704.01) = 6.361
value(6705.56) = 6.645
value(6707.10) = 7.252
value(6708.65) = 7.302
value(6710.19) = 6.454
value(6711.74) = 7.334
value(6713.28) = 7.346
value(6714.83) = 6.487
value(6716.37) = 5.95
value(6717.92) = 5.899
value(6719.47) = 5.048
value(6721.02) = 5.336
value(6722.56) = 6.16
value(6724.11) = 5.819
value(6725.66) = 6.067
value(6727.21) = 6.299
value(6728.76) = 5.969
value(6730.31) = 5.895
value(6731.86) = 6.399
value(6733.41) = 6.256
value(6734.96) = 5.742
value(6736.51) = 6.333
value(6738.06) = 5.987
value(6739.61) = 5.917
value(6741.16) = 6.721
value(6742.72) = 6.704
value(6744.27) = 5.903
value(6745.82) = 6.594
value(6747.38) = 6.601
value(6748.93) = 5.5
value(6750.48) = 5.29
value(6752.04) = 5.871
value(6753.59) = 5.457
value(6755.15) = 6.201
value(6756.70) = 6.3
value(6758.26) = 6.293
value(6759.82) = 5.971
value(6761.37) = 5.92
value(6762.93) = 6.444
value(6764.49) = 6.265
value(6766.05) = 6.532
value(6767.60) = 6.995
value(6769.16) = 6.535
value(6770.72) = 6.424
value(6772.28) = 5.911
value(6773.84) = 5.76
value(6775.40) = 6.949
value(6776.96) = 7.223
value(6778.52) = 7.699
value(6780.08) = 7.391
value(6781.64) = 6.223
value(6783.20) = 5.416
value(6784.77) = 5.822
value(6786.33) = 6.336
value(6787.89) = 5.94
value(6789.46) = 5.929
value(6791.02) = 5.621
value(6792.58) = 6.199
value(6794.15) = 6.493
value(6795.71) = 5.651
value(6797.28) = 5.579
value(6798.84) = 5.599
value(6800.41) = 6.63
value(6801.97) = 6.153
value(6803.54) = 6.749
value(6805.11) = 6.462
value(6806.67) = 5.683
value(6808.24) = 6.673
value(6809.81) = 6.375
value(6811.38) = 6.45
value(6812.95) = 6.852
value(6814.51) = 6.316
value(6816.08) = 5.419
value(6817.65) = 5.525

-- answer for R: 0.9 angstrom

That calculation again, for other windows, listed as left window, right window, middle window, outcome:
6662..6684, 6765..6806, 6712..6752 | 3.99 angstrom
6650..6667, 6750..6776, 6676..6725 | 1.16 angstrom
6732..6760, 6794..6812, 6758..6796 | -1.08 angstrom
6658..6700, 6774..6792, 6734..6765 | 2.30 angstrom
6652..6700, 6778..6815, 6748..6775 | 1.46 angstrom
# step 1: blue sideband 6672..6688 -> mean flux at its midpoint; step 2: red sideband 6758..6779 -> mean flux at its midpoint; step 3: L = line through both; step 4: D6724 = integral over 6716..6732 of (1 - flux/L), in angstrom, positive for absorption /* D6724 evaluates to 2.1 angstrom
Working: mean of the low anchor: 7.01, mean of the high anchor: 6.48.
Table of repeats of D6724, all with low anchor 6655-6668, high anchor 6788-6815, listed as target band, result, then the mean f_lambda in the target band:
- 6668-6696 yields 0.3 angstrom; 6.98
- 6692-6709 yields 0.5 angstrom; 6.71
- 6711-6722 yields 1.0 angstrom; 6.2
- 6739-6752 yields 0.9 angstrom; 6.14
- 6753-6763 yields 0.7 angstrom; 6.07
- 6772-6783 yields -0.6 angstrom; 6.71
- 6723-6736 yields 1.3 angstrom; 6.06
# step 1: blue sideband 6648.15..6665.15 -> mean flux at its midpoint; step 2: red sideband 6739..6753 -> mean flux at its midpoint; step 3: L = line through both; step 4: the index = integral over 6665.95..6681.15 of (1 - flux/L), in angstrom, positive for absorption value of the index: -1.2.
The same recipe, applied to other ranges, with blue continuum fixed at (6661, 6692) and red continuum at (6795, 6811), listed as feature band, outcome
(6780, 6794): 0.5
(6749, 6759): 1.0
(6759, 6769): 0.1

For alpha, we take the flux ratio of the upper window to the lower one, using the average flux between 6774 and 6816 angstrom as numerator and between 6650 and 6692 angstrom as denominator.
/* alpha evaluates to 0.89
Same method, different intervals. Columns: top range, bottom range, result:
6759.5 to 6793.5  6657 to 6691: 0.89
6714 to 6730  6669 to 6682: 0.80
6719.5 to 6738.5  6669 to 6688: 0.84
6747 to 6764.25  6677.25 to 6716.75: 0.89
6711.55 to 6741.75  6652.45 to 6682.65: 0.85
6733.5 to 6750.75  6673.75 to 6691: 0.89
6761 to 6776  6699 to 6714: 0.92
